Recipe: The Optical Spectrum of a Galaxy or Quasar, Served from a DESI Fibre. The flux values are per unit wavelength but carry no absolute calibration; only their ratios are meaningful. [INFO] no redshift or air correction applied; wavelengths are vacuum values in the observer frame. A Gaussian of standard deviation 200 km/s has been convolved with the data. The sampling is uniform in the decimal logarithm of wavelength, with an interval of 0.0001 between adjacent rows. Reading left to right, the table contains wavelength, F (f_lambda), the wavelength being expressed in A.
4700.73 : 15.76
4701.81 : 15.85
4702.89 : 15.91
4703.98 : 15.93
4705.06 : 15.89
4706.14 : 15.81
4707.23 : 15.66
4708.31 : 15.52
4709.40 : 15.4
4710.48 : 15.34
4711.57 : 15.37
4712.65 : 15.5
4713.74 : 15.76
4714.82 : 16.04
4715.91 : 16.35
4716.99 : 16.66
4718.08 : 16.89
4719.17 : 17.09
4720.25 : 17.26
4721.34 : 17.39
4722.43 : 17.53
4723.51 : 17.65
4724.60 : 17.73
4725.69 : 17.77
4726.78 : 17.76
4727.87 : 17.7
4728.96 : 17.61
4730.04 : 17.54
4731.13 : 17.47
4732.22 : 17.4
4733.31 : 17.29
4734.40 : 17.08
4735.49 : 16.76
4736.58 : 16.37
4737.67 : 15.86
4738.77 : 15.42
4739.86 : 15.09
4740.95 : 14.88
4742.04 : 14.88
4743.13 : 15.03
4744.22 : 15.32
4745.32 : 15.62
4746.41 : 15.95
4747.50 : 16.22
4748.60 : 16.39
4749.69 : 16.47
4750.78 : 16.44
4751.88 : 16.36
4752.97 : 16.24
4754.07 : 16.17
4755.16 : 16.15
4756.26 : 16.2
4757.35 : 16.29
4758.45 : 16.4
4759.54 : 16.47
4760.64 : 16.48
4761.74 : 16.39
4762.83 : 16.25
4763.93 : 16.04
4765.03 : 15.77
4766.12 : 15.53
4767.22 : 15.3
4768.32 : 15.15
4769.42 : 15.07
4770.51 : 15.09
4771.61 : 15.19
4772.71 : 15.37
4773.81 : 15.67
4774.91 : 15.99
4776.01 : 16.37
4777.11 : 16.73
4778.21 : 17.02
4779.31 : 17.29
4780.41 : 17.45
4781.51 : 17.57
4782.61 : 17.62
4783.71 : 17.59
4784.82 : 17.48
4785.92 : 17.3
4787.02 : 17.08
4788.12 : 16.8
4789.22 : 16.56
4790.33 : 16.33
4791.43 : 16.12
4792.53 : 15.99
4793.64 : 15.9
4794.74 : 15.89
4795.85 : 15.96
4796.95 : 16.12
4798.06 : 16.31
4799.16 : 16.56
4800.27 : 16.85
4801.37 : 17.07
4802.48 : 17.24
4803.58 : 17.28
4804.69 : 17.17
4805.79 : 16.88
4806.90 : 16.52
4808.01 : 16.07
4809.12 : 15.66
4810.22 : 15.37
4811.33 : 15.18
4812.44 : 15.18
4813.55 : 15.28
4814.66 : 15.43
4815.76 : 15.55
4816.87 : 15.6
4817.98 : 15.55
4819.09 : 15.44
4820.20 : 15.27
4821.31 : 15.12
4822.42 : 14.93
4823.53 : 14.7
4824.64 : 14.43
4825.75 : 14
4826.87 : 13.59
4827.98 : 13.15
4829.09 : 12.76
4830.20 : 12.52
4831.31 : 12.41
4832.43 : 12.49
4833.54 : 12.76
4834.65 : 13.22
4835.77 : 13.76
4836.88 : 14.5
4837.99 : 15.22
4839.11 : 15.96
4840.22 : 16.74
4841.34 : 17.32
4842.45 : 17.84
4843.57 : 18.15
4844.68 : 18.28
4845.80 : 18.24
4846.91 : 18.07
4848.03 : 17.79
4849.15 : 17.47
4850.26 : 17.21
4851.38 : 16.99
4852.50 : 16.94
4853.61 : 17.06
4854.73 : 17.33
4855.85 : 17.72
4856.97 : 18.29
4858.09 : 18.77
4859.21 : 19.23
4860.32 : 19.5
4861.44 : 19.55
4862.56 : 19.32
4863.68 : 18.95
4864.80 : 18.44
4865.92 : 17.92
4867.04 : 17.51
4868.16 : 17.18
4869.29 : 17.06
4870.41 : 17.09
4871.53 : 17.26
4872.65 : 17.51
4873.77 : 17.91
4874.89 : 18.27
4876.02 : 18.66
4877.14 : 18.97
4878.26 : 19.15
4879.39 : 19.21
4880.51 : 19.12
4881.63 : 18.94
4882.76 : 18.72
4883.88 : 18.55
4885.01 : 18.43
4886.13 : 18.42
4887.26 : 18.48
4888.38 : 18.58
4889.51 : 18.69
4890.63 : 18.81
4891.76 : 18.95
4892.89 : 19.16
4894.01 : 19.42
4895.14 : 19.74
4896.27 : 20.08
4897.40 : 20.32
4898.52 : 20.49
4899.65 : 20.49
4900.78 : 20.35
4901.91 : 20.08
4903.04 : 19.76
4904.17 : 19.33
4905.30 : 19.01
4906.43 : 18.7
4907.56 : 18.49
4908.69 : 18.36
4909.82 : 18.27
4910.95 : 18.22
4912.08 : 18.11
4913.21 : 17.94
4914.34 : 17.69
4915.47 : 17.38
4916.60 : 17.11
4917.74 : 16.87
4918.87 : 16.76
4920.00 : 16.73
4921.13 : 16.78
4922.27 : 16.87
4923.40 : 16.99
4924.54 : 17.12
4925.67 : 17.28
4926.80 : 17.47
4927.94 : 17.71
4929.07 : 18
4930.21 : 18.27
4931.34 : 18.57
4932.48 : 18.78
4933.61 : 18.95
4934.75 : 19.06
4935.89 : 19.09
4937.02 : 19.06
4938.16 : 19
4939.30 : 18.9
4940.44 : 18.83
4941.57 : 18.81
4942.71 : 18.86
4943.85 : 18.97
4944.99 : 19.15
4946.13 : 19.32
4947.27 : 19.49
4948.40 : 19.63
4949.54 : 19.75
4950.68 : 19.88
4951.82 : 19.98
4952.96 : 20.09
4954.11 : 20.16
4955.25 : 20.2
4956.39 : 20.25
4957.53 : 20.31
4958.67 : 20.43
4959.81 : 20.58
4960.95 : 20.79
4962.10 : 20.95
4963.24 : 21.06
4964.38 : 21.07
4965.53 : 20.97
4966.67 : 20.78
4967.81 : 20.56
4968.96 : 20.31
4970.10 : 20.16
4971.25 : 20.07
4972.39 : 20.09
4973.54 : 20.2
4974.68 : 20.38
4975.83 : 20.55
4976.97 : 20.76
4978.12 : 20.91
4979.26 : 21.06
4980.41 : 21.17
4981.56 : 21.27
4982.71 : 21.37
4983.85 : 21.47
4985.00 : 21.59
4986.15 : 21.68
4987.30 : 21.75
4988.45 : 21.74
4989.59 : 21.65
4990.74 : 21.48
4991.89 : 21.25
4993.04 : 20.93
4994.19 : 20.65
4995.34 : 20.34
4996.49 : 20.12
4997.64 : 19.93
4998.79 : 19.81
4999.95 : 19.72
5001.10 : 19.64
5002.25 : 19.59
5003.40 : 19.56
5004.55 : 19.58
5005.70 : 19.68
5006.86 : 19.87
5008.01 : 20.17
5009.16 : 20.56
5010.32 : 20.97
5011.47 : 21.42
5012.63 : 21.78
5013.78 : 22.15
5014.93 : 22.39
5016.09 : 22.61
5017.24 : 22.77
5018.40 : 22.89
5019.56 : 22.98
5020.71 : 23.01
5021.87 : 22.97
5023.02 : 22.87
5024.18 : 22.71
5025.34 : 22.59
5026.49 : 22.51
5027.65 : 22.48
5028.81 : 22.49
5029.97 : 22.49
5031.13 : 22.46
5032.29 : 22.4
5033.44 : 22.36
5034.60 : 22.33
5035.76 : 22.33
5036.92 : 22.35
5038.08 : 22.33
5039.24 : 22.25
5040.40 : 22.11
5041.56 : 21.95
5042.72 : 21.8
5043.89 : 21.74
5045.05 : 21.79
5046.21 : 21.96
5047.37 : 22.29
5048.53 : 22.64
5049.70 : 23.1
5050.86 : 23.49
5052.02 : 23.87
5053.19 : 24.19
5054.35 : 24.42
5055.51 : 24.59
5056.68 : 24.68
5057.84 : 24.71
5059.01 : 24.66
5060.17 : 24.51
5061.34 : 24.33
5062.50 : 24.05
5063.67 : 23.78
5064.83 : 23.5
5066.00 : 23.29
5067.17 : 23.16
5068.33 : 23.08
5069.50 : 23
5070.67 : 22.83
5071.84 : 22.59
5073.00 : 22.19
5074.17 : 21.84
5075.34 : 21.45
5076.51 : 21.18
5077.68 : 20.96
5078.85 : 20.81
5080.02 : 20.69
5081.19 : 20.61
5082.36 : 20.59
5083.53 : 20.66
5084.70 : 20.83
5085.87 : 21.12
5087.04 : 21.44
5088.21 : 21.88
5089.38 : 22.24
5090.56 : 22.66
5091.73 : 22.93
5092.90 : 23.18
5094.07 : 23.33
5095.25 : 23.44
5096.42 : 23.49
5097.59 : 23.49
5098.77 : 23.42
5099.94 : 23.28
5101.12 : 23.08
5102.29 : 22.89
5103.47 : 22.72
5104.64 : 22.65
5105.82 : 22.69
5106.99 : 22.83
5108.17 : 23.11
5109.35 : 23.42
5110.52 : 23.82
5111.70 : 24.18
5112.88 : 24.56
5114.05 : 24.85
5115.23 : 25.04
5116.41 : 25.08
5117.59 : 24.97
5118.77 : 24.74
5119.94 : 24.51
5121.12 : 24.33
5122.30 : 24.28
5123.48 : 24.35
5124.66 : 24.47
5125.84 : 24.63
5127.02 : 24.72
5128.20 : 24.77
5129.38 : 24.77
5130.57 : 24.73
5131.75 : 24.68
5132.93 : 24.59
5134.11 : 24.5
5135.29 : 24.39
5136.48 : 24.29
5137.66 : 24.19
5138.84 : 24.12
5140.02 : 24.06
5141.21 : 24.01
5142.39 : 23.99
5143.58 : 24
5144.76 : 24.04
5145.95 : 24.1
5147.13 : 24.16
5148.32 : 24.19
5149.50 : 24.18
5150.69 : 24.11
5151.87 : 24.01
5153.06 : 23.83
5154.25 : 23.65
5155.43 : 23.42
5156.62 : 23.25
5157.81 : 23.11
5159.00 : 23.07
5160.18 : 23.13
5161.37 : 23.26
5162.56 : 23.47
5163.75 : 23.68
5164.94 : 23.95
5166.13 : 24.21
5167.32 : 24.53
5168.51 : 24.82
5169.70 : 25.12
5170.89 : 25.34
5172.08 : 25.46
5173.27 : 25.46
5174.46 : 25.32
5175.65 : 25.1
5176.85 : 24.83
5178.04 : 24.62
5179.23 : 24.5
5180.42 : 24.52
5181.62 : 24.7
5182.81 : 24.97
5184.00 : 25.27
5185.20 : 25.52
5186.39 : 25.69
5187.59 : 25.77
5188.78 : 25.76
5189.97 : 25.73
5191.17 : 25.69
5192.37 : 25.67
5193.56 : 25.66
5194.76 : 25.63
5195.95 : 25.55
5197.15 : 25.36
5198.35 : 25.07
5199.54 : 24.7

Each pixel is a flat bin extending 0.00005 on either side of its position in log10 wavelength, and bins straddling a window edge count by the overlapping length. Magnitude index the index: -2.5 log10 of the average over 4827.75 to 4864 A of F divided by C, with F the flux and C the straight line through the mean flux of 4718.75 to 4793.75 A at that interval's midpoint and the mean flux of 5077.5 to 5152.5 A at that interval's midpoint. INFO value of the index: 0.11 mag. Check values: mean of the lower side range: 16.5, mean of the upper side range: 23.5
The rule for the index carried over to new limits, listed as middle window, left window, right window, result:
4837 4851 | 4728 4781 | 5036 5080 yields 0.054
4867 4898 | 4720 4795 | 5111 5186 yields 0.022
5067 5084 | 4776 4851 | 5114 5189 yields 0.042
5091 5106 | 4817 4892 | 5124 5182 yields -0.009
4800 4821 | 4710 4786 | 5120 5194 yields 0.105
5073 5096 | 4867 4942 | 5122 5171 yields 0.048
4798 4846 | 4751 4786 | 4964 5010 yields 0.128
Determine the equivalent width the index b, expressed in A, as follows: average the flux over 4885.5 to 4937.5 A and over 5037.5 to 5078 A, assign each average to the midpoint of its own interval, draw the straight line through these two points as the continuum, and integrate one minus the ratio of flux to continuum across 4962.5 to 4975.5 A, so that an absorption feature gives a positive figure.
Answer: -0.2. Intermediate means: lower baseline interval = 18.5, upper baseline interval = 23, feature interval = 20.5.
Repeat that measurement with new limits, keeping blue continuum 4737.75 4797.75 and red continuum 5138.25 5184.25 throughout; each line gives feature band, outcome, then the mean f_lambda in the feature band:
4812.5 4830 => 2.6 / 14.7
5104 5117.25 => -0.4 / 23.9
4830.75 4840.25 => 1.9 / 14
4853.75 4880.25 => -0.1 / 18.3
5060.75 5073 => -0.6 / 23.3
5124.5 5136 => -0.5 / 24.6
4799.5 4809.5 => 0.1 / 16.8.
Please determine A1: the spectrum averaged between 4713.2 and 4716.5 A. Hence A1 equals 16.1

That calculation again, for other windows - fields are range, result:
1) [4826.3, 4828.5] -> 13.3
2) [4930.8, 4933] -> 18.6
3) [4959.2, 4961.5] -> 20.7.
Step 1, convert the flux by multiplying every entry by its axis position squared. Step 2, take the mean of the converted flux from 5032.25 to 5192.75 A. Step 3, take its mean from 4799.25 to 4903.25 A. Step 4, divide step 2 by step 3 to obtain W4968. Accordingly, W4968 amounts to 1.53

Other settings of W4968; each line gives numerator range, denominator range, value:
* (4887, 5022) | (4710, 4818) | 1.31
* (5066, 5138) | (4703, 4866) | 1.62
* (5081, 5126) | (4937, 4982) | 1.22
